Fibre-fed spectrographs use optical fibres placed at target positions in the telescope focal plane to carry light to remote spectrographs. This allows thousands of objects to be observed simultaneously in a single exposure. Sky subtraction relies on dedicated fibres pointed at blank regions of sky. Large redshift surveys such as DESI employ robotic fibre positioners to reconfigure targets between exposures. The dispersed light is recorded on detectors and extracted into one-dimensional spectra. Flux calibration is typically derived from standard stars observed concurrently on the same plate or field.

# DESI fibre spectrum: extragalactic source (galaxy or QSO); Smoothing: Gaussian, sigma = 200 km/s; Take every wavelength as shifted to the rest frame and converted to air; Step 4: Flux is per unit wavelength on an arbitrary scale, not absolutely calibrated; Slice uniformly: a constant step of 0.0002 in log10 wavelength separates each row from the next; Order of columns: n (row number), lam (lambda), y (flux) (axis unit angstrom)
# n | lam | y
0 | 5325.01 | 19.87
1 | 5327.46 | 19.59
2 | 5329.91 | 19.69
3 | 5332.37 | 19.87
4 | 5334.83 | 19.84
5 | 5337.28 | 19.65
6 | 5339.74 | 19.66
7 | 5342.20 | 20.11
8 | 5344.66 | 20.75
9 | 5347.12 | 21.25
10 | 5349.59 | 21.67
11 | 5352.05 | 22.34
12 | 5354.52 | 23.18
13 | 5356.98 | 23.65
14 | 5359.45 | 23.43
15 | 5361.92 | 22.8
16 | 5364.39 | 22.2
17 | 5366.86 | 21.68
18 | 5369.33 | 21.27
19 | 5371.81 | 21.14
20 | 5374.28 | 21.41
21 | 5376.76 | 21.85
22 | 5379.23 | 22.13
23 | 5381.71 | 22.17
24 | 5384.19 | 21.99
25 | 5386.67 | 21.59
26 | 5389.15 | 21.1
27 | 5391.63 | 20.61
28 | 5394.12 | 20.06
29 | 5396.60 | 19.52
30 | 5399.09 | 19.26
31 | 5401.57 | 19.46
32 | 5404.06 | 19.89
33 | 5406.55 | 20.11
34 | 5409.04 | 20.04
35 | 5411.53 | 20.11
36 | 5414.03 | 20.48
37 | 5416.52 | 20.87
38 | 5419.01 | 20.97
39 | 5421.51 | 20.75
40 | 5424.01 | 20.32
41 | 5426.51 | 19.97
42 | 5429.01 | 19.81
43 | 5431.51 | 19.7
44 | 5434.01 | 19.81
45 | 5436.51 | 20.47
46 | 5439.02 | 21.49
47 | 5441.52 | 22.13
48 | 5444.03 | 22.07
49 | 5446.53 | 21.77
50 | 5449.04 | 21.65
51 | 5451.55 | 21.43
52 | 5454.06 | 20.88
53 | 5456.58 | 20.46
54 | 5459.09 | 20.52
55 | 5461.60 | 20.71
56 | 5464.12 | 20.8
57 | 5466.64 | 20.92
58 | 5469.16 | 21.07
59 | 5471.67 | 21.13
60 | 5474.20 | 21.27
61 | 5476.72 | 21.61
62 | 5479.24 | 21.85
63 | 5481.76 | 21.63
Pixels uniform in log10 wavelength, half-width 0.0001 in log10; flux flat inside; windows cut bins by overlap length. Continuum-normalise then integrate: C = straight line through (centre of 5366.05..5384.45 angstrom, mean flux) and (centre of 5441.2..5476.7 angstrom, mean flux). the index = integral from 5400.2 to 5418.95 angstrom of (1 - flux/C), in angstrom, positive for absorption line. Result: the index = 1.13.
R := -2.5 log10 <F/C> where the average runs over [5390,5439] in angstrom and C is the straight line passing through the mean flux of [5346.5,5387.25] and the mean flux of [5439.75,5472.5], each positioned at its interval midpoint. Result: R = 0.077 mag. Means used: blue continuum 22.1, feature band 20.2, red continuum 21.2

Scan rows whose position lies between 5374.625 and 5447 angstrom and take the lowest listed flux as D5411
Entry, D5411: 19.26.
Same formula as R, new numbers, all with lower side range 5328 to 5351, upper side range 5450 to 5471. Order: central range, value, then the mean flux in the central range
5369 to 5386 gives -0.07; 21.7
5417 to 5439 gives 0.02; 20.3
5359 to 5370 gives -0.09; 22.2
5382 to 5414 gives 0.01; 20.4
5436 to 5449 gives -0.04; 21.7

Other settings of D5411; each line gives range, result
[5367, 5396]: 20.06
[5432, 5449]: 19.81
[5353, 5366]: 22.2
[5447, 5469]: 20.46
